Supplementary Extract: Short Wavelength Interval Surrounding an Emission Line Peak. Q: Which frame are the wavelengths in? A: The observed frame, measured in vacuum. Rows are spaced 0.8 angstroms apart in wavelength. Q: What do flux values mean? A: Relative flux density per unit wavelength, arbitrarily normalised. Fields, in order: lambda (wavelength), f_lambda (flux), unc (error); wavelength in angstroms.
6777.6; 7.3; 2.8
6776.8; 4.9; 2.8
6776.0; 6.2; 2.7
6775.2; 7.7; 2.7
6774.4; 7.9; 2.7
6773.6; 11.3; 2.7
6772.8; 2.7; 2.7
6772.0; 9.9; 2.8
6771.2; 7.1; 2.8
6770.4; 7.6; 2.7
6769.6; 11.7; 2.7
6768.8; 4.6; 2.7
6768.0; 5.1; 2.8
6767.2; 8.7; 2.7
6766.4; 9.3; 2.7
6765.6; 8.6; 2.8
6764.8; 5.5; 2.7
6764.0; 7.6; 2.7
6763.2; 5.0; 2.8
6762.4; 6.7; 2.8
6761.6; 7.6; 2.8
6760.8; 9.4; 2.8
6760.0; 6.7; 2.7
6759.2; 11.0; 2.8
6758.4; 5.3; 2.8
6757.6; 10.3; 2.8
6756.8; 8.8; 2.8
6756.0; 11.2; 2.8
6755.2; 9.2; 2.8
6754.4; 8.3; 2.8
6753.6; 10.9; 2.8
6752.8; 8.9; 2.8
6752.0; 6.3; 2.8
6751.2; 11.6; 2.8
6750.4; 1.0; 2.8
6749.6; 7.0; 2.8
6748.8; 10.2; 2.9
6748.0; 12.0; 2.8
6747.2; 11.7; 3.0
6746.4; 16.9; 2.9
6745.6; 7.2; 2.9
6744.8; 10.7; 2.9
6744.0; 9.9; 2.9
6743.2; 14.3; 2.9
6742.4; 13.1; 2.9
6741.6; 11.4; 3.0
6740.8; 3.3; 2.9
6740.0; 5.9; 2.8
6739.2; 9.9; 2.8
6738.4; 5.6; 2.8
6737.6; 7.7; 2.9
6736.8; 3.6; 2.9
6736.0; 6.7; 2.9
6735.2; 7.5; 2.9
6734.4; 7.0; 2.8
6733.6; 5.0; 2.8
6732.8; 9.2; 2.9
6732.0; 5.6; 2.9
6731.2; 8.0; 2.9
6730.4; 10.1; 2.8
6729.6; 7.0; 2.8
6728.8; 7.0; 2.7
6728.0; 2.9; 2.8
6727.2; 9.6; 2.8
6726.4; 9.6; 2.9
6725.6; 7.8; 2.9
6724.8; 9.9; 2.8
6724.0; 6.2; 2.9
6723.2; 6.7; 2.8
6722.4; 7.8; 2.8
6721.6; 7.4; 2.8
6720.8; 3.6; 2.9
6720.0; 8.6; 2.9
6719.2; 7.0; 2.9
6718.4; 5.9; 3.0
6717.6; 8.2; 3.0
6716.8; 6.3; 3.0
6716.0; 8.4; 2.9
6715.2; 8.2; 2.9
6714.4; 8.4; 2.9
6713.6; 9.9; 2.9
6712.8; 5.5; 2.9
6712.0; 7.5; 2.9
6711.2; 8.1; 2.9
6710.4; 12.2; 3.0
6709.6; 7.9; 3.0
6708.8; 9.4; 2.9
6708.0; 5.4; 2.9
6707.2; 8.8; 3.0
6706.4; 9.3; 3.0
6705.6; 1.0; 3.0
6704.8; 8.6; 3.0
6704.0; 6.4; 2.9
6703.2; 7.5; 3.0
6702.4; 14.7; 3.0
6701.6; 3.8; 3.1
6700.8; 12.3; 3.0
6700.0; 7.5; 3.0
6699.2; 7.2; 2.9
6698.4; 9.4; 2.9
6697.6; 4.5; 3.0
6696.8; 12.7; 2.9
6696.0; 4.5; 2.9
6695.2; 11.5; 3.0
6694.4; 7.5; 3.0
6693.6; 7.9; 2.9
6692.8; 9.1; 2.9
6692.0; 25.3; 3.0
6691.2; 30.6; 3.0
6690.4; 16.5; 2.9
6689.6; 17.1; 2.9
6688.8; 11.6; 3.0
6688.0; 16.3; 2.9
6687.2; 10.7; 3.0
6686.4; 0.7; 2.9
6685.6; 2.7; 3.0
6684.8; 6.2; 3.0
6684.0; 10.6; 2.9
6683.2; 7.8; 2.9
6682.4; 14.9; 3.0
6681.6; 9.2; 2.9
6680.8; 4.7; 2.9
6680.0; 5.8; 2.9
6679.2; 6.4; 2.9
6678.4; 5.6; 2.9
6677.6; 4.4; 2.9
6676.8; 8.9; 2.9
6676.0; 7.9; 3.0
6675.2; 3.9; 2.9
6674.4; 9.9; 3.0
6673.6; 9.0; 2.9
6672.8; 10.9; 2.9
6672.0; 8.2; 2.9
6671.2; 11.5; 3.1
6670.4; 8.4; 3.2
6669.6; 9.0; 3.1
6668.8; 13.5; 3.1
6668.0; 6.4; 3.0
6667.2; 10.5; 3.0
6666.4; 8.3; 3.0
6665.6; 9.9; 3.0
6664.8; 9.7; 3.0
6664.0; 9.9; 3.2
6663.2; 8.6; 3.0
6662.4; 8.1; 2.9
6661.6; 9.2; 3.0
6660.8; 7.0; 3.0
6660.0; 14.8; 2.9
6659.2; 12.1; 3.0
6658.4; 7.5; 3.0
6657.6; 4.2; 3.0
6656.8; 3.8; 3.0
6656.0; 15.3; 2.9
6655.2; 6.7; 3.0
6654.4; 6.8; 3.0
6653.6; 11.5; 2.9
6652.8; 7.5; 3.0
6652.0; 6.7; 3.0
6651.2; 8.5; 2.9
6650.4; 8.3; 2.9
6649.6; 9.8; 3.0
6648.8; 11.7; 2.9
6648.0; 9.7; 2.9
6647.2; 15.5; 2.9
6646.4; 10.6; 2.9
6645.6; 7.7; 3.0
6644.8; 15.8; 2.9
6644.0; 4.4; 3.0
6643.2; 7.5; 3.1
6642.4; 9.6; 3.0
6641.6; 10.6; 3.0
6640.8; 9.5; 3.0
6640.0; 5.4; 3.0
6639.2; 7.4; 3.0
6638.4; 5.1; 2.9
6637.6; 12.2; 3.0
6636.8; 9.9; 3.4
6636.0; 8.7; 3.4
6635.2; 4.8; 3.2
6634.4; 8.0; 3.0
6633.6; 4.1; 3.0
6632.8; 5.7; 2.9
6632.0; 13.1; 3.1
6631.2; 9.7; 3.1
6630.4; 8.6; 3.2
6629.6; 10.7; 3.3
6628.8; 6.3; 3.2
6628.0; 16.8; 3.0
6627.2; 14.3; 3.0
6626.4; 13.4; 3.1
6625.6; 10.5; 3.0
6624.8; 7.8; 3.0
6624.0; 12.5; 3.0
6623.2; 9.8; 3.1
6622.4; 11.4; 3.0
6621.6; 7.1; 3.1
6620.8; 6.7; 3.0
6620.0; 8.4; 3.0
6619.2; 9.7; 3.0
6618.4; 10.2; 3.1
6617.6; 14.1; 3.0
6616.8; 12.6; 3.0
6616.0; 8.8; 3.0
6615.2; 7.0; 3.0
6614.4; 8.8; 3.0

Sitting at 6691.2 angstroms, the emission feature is [O III] 5007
